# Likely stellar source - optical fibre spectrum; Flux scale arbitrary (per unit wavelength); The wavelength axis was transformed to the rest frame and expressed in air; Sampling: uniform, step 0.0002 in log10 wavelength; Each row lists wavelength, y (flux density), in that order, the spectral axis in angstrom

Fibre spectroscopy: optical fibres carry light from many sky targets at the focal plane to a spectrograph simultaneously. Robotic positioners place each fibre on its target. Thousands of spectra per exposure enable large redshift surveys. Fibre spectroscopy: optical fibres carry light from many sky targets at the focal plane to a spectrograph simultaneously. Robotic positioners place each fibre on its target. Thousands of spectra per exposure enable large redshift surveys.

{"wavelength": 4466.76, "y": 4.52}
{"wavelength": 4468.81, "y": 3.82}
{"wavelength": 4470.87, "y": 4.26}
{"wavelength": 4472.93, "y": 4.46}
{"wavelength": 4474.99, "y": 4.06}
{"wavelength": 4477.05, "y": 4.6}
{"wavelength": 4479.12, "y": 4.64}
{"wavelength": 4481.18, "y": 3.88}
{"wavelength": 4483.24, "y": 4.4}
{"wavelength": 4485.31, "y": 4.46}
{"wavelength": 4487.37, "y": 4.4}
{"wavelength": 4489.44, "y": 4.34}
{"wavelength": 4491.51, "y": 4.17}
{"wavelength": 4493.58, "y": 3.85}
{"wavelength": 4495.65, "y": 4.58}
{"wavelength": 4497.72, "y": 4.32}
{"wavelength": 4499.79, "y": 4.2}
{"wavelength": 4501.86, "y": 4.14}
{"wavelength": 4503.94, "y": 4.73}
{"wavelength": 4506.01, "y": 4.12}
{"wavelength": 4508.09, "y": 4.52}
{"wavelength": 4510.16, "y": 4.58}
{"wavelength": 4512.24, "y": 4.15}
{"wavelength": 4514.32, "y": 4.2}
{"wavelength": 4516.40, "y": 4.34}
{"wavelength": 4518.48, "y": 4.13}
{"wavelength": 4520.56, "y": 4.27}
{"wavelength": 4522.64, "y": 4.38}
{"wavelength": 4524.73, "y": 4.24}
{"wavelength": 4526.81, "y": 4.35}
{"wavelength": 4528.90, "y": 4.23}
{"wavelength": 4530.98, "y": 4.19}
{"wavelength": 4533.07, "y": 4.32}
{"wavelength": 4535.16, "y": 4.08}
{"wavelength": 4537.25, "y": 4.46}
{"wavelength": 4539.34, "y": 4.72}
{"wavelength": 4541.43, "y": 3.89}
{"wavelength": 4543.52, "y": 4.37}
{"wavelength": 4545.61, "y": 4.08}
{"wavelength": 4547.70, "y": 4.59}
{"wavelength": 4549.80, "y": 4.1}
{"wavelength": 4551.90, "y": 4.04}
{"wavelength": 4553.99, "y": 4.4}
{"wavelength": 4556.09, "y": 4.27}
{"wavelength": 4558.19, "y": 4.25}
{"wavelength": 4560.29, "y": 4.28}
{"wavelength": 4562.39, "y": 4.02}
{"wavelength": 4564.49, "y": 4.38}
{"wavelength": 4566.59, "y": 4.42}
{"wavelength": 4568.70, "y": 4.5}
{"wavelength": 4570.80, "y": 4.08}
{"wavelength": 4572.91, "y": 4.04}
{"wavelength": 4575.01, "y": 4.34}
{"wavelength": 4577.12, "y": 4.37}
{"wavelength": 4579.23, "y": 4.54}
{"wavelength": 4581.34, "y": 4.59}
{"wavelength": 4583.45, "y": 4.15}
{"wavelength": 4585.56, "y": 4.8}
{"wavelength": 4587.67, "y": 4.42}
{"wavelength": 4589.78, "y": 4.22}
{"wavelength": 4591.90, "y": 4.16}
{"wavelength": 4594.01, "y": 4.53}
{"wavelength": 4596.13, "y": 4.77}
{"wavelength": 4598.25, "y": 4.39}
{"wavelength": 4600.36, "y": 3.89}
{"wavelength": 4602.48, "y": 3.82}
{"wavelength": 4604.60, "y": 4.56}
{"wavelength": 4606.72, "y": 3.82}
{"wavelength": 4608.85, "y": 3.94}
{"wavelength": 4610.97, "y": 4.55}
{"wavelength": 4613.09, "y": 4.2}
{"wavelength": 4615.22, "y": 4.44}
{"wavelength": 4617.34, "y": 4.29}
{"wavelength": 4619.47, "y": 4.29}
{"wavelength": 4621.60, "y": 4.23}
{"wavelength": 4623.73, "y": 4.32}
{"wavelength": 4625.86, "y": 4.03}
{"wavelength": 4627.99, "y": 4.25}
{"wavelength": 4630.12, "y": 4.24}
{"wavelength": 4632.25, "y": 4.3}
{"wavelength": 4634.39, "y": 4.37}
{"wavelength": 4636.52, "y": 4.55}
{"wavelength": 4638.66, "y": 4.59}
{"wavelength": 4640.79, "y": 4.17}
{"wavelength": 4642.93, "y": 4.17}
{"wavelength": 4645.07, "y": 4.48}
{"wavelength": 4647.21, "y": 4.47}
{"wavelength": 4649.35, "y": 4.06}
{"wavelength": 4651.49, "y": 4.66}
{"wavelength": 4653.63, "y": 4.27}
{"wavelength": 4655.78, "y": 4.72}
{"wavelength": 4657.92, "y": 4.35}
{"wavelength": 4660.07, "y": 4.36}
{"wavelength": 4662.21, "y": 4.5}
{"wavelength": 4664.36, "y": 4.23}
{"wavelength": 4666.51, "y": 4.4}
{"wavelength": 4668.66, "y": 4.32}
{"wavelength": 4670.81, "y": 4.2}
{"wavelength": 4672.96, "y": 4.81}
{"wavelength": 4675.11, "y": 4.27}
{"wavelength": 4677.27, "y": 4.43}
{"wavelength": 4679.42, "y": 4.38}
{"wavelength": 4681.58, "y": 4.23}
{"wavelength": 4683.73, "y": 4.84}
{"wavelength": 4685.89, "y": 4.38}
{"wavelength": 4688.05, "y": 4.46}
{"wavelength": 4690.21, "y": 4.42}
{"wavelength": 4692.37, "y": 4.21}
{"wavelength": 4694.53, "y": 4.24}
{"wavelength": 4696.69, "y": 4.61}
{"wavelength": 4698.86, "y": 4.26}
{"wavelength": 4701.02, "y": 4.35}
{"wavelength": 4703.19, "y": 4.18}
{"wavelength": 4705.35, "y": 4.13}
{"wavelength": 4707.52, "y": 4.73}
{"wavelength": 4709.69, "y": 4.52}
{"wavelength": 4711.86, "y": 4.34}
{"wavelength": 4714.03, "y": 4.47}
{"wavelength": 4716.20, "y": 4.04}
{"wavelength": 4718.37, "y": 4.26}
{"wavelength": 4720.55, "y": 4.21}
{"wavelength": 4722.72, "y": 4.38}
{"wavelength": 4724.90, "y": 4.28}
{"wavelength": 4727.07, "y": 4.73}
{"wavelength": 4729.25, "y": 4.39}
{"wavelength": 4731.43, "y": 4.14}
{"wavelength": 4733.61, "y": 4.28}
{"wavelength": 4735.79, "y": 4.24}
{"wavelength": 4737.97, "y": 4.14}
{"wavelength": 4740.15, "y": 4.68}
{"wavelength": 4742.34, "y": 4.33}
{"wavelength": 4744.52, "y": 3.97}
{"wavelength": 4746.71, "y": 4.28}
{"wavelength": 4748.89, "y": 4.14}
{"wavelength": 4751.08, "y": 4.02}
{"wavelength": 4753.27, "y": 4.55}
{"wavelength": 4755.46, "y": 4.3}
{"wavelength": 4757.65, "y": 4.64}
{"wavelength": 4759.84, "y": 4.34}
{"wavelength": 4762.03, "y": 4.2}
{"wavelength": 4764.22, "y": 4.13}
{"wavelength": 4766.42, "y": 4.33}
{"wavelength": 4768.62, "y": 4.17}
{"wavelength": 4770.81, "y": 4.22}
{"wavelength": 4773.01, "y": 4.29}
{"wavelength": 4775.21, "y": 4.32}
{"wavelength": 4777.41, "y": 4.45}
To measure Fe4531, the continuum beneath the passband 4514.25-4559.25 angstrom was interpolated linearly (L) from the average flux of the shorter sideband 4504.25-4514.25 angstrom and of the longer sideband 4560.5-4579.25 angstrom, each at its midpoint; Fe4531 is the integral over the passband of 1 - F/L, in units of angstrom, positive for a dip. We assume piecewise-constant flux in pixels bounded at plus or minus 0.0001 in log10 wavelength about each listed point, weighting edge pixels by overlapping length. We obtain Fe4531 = 0.6 angstrom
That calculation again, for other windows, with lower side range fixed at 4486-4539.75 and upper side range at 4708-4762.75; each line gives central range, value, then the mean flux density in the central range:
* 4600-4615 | 0.6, 4.14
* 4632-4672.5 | -0.7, 4.39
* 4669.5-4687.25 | -0.5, 4.44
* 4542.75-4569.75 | 0.1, 4.28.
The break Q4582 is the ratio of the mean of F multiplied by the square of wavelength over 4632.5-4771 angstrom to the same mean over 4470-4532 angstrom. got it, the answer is 1.1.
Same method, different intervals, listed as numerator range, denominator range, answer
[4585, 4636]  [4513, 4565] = 1.04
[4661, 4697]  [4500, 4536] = 1.10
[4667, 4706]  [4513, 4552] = 1.10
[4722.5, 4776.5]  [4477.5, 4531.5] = 1.11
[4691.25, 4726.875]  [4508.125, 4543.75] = 1.09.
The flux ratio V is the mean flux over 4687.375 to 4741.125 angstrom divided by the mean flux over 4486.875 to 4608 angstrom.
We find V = 1.01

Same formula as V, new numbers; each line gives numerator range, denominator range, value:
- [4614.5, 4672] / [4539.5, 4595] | 1.01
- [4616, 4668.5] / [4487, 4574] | 1.02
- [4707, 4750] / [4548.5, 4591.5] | 1.00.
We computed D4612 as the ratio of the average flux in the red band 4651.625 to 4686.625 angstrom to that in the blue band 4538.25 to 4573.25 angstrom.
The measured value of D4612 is 1.04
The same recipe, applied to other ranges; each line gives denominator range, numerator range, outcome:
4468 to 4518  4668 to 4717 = 1.02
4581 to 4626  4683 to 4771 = 1.01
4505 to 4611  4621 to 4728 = 1.02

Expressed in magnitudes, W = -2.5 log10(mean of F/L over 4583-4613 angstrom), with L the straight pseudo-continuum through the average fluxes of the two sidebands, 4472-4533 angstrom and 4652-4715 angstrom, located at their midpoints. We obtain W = 0.017 mag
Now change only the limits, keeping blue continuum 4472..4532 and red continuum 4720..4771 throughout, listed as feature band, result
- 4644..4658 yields -0.03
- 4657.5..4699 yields -0.02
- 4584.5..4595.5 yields -0.03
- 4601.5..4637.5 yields 0.01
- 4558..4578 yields 0.01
